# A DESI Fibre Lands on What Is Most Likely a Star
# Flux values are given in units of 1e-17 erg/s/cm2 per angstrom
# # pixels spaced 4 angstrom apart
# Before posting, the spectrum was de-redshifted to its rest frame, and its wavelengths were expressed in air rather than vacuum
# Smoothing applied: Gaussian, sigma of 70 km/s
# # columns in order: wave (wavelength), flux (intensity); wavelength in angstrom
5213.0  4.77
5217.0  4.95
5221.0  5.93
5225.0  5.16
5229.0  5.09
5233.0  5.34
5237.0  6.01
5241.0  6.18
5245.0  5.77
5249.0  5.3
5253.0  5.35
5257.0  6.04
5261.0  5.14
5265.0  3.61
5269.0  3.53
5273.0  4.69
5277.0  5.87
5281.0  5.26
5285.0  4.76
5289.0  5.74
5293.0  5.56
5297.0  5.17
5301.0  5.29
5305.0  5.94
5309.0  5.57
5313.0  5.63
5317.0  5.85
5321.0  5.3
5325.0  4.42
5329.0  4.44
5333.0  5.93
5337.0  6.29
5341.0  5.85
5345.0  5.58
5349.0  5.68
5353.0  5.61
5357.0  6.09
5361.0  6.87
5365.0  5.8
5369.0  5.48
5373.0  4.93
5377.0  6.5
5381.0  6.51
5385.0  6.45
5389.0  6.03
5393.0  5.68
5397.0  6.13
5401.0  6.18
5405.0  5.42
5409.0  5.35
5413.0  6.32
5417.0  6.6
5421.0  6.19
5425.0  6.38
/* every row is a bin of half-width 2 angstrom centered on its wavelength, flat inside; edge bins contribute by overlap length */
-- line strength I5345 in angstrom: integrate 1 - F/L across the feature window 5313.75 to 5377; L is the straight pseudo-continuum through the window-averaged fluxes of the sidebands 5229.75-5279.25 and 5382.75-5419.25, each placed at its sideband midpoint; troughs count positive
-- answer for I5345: 1.0 angstrom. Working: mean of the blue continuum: 5.23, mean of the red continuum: 6.02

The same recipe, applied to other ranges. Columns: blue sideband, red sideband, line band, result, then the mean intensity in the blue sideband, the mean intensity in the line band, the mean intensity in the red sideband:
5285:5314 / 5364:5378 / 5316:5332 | 1.53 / 5.5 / 5.01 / 5.61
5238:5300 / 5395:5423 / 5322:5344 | 0.78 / 5.21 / 5.39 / 6.03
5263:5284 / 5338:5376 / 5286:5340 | -3.22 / 4.6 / 5.47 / 5.8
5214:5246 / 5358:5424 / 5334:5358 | 0.19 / 5.52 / 5.84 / 6.03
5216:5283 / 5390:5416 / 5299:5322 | -0.44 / 5.25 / 5.61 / 5.88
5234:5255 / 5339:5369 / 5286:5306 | 1.08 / 5.7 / 5.48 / 5.9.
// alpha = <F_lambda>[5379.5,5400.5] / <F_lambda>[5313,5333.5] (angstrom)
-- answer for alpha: 1.19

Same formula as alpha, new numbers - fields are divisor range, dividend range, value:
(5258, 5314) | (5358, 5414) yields 1.16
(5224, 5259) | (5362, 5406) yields 1.06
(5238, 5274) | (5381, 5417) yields 1.18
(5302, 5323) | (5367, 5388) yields 1.06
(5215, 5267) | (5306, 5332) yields 0.98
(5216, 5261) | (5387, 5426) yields 1.08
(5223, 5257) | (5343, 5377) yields 1.04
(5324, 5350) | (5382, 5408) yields 1.09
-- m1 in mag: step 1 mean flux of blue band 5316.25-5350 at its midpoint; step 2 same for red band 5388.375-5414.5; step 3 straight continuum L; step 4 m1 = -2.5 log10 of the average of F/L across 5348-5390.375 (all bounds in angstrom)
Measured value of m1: -0.06 mag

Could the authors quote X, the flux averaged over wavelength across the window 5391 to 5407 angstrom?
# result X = 5.85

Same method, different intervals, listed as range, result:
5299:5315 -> 5.61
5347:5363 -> 6.06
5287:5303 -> 5.44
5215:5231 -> 5.28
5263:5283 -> 4.59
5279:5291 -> 5.25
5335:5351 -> 5.85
